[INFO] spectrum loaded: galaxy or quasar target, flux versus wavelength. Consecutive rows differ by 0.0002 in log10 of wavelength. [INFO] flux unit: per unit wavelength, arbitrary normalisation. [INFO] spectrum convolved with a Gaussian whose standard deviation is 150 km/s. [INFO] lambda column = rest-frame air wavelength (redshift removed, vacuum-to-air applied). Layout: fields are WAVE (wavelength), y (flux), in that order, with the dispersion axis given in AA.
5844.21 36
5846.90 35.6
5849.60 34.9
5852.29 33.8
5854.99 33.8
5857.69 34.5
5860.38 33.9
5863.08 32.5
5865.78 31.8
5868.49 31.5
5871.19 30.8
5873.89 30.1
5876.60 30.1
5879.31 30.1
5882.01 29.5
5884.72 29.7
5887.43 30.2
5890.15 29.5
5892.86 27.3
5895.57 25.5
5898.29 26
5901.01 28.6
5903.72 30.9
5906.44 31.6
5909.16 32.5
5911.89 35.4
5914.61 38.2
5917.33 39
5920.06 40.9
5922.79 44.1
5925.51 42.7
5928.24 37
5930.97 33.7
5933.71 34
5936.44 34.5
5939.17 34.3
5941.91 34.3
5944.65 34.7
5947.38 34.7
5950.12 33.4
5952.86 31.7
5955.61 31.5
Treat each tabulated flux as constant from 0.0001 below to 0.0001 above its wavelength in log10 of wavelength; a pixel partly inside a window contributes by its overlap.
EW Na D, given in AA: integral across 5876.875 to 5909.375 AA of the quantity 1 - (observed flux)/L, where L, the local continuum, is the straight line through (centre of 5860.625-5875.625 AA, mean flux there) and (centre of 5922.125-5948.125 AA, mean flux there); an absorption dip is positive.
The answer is 4.0 AA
